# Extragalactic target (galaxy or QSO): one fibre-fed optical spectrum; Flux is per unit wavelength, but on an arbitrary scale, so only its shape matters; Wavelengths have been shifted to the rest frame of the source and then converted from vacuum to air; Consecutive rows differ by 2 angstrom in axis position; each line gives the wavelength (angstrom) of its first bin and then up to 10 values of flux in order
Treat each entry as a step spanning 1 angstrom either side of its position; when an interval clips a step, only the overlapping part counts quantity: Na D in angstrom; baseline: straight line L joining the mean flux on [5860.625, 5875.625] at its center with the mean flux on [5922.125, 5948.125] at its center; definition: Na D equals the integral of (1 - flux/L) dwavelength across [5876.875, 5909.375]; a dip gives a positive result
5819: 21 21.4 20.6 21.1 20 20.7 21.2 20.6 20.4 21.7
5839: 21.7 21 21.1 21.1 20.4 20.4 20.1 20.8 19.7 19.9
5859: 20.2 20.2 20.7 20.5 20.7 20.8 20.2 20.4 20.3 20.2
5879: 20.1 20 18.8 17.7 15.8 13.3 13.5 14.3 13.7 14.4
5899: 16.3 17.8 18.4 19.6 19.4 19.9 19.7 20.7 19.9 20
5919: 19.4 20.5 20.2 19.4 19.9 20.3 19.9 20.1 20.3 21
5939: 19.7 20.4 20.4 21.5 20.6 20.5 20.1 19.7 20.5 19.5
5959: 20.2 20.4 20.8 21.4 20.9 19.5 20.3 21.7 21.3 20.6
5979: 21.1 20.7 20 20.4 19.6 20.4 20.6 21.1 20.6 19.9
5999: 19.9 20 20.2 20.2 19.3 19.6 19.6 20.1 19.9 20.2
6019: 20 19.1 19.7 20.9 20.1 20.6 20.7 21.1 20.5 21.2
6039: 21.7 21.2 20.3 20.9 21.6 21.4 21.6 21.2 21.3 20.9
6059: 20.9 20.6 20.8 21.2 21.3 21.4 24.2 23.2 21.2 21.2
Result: 5.3 angstrom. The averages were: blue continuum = 20.5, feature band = 17.1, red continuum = 20.3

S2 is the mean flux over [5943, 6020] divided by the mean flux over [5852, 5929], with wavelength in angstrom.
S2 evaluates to 1.08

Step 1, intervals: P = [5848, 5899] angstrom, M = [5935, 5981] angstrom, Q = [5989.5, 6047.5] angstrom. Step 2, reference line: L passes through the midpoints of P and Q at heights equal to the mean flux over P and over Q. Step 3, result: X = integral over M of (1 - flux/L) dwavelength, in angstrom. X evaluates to -2.1 angstrom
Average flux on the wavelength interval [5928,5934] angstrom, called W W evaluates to 20.1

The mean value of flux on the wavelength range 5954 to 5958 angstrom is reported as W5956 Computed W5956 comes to 20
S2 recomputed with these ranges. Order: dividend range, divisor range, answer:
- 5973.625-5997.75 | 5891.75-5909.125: 1.22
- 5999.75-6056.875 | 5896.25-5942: 1.05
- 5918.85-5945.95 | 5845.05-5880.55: 0.99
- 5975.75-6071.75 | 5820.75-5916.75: 1.06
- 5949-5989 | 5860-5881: 1.00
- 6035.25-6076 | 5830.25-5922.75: 1.11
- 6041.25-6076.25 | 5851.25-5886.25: 1.07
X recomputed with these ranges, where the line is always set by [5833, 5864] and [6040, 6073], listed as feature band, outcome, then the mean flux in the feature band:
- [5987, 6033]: 2.30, 20.1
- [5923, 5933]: 0.47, 19.9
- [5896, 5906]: 1.69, 17.3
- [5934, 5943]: 0.25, 20.4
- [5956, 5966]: 0.27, 20.5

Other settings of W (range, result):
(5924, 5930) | 19.9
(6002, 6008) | 19.9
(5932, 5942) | 20.3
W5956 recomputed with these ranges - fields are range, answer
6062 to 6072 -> 21.8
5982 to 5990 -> 20.1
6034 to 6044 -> 21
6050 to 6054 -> 21.4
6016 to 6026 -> 20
